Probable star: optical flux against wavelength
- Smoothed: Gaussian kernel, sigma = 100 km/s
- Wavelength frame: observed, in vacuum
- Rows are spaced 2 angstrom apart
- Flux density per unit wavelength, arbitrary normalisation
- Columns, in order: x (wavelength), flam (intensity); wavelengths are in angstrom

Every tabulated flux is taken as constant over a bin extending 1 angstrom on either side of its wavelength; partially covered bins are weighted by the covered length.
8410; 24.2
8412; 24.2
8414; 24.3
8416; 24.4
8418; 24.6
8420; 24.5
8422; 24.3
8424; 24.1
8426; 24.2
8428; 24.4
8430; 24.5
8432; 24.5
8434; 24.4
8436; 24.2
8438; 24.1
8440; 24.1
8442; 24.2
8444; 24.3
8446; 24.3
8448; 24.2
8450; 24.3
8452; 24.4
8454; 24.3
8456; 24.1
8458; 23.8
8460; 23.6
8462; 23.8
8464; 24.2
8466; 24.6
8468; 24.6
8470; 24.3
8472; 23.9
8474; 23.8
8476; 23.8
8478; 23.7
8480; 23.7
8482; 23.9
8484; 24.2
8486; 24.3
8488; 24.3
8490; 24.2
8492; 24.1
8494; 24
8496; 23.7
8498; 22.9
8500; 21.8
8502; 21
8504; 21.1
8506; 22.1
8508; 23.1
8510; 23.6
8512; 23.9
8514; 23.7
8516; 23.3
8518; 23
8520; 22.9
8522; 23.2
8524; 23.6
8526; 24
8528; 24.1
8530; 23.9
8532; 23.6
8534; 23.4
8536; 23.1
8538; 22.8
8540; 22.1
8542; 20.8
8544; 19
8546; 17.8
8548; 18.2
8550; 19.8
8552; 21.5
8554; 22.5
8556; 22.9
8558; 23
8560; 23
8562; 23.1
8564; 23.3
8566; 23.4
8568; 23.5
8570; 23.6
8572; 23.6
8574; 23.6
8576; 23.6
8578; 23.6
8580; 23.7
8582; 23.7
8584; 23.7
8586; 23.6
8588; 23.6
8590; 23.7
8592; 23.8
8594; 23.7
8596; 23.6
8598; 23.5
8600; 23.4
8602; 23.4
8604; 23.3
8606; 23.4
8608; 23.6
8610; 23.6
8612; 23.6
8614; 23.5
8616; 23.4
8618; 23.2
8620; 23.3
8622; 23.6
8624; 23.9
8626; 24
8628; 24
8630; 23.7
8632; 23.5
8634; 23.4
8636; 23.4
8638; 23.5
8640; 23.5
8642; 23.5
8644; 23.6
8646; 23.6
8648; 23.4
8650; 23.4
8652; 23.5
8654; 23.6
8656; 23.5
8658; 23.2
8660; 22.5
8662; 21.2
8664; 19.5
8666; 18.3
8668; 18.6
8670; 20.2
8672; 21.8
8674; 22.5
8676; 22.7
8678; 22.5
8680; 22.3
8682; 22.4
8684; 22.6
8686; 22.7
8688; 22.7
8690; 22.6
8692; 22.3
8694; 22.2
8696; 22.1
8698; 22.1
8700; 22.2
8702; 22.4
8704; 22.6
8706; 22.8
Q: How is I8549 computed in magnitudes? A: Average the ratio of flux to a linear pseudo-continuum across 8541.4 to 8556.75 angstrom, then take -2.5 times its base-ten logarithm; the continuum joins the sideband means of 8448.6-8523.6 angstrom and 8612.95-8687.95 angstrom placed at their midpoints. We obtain 0.15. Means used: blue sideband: 23.6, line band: 20.3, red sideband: 22.7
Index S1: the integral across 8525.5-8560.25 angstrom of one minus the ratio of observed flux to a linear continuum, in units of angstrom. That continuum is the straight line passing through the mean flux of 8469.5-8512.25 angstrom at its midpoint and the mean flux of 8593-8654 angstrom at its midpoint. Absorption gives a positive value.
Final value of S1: 2.3 angstrom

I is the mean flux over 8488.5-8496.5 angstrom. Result 24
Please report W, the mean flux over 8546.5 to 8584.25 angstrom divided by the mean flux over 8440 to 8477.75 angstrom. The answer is 0.94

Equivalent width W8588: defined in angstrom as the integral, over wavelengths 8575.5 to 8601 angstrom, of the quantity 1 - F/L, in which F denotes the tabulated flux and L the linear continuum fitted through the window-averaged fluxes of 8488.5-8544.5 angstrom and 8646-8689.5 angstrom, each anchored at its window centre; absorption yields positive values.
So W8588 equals -1.2 angstrom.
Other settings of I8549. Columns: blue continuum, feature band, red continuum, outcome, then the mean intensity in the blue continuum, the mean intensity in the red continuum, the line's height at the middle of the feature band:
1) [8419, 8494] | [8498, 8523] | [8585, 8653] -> 0.057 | 24.2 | 23.6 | 24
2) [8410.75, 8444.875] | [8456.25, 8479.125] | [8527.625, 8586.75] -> -0.011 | 24.3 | 22.6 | 23.8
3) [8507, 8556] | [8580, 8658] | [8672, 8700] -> -0.055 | 22.4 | 22.4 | 22.4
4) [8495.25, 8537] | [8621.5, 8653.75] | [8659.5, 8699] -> -0.074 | 23.1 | 21.7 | 22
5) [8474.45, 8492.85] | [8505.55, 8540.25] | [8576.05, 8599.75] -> 0.024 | 24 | 23.6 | 23.9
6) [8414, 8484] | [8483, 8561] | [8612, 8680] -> 0.047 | 24.2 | 22.8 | 23.7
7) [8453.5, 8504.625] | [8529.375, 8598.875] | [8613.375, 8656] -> 0.042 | 23.7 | 23.5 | 23.6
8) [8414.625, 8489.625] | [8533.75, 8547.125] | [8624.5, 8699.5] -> 0.115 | 24.2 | 22.6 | 23.5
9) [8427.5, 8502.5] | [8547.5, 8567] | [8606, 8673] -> 0.058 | 24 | 22.9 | 23.4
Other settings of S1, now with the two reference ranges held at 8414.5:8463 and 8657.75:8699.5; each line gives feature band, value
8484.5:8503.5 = 0.27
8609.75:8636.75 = -1.53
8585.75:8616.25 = -1.35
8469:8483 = -0.01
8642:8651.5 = -0.61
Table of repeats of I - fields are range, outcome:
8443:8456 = 24.3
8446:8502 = 23.9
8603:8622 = 23.4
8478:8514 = 23.3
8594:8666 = 23.2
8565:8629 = 23.6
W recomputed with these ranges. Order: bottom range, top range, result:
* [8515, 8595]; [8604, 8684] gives 1.00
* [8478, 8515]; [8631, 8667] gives 0.98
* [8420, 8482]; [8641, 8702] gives 0.92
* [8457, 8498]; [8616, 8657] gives 0.98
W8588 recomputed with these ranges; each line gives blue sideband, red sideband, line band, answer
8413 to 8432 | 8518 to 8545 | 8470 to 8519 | -0.11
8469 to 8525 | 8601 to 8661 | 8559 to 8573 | 0.05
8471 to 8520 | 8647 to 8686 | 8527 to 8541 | -0.14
